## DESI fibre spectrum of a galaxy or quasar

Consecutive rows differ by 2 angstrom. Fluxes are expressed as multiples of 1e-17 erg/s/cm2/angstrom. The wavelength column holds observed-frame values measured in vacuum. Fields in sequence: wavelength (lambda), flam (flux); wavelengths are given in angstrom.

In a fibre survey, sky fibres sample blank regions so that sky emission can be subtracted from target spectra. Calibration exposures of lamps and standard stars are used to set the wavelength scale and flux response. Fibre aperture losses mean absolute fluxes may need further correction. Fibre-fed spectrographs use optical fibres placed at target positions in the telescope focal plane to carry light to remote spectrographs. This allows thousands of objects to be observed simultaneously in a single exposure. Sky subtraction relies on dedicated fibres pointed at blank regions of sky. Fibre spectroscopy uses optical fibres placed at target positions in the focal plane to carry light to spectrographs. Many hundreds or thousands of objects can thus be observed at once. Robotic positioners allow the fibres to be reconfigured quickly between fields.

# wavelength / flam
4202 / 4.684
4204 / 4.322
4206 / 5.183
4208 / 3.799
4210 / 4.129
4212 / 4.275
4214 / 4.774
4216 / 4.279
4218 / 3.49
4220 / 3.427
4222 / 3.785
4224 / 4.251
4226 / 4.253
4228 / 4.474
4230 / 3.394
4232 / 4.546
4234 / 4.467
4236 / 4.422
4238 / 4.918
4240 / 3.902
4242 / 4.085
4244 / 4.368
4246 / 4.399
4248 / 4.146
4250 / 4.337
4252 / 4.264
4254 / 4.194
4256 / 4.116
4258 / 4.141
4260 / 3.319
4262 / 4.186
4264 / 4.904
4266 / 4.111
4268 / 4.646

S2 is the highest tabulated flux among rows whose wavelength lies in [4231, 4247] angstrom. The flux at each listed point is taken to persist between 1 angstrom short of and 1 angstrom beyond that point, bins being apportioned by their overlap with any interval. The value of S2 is 4.918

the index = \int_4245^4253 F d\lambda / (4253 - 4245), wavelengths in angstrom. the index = 4.29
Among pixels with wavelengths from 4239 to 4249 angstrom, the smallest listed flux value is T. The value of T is 3.902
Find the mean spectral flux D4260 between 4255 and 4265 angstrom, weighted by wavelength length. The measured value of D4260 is 4.13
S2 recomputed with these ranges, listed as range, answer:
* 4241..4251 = 4.399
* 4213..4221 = 4.774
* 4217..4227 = 4.253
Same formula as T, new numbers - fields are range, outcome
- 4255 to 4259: 4.116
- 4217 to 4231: 3.394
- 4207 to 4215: 3.799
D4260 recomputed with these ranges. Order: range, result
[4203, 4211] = 4.36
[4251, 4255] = 4.23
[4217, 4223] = 3.57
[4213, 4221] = 3.99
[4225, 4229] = 4.36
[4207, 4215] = 4.24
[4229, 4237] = 4.21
